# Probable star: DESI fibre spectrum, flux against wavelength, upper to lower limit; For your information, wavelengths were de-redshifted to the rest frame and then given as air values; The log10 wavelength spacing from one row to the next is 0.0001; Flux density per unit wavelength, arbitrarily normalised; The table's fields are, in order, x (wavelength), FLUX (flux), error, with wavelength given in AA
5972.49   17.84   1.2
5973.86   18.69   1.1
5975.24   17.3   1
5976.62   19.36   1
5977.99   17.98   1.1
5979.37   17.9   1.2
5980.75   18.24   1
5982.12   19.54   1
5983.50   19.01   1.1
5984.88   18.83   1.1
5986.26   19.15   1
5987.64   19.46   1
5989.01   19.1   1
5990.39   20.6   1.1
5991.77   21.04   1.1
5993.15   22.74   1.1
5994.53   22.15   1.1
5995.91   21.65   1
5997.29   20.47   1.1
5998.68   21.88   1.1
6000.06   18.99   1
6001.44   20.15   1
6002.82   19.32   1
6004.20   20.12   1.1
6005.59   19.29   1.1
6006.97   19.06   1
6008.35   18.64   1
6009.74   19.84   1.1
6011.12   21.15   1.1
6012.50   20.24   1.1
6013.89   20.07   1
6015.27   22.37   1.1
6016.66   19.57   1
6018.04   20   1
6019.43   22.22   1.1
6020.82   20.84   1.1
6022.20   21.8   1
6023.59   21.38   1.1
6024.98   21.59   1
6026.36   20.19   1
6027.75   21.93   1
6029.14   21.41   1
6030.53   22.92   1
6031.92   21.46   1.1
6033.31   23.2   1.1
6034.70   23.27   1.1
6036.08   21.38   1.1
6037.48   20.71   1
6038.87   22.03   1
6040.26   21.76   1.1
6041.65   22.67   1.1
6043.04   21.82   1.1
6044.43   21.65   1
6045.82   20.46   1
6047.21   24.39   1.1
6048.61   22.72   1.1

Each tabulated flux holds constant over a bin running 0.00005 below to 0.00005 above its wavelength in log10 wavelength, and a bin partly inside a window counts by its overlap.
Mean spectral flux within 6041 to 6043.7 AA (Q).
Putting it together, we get 22.3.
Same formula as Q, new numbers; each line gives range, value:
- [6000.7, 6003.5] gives 19.7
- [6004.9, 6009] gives 19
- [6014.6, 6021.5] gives 21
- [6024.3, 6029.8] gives 21.3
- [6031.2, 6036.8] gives 22.3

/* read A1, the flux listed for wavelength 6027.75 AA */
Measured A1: 21.93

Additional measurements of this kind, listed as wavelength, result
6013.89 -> 20.07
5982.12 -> 19.54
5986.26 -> 19.15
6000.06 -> 18.99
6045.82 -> 20.46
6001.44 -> 20.15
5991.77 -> 21.04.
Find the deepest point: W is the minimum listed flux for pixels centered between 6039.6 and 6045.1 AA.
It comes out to 21.65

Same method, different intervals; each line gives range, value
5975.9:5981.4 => 17.9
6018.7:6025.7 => 20.84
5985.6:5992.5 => 19.1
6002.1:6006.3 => 19.29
